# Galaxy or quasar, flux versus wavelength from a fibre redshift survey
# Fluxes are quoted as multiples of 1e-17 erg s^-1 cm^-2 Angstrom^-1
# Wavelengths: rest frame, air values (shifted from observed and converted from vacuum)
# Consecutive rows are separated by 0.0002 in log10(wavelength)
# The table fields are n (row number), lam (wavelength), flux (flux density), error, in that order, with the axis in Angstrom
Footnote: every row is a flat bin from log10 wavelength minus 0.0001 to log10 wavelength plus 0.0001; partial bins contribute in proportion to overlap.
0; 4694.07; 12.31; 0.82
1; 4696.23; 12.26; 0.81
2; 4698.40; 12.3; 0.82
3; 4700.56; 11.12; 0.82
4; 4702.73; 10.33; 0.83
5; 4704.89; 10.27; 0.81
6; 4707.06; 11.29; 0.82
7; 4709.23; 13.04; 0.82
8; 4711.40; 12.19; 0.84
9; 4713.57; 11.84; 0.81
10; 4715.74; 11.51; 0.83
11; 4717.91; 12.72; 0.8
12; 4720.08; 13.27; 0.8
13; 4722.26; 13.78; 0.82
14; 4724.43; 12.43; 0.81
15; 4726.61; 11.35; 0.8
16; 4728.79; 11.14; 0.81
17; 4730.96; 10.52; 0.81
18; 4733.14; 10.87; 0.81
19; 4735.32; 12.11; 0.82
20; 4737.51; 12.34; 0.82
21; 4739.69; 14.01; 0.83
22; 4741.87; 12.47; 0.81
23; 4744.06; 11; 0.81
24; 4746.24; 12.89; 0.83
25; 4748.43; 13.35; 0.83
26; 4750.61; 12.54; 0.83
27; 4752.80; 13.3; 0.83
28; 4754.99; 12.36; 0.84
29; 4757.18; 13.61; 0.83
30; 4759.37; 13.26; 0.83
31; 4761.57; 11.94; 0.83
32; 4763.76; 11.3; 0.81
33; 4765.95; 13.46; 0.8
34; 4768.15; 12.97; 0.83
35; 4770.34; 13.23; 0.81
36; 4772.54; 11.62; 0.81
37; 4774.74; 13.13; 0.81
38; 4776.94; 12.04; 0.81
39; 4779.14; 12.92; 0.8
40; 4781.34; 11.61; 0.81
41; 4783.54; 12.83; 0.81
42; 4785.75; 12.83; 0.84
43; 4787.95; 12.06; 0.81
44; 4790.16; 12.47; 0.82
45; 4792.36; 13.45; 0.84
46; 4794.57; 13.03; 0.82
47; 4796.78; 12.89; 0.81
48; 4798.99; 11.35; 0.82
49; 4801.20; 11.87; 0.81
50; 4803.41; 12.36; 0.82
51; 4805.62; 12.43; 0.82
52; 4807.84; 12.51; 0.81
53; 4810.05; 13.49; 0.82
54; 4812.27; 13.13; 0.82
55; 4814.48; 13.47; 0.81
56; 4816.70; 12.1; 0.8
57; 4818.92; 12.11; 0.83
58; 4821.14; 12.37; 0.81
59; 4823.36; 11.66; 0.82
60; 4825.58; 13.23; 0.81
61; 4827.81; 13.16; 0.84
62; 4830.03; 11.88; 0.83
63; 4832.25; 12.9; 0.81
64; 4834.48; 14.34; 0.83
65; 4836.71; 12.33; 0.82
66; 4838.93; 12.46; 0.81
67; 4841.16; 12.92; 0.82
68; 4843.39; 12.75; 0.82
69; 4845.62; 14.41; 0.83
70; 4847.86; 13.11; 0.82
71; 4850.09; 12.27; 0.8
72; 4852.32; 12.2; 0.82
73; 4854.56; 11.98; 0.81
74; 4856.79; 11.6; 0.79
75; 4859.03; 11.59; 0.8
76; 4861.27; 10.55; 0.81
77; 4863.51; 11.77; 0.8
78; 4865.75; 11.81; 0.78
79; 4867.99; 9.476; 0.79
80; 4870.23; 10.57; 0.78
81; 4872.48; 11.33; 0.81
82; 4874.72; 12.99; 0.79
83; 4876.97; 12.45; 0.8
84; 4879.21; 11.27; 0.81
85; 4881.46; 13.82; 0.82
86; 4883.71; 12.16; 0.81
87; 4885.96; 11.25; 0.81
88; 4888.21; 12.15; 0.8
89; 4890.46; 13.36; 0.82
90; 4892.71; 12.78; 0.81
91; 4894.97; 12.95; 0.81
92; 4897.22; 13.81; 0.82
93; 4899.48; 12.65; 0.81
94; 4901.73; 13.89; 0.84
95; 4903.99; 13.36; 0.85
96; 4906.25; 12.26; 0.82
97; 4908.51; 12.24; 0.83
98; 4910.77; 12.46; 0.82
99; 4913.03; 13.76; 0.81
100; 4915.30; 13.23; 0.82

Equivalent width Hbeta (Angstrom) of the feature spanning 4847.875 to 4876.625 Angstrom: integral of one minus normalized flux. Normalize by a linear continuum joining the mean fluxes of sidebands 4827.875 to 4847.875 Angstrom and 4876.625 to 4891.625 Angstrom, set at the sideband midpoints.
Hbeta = 2.43 Angstrom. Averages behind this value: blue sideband 13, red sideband 12.4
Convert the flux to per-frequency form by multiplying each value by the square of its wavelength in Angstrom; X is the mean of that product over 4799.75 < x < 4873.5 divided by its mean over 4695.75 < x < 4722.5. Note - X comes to 1.1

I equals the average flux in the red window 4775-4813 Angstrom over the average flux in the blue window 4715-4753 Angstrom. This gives 1.02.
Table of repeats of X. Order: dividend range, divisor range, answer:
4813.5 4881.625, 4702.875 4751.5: 1.07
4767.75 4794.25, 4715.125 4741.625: 1.06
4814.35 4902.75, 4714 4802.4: 1.04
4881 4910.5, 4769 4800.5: 1.07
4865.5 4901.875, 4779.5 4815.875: 1.01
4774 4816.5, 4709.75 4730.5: 1.07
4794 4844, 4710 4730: 1.08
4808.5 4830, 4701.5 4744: 1.11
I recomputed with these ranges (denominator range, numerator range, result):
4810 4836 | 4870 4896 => 0.96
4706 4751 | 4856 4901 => 0.99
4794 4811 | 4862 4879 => 0.92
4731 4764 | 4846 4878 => 0.94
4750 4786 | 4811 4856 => 1.01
